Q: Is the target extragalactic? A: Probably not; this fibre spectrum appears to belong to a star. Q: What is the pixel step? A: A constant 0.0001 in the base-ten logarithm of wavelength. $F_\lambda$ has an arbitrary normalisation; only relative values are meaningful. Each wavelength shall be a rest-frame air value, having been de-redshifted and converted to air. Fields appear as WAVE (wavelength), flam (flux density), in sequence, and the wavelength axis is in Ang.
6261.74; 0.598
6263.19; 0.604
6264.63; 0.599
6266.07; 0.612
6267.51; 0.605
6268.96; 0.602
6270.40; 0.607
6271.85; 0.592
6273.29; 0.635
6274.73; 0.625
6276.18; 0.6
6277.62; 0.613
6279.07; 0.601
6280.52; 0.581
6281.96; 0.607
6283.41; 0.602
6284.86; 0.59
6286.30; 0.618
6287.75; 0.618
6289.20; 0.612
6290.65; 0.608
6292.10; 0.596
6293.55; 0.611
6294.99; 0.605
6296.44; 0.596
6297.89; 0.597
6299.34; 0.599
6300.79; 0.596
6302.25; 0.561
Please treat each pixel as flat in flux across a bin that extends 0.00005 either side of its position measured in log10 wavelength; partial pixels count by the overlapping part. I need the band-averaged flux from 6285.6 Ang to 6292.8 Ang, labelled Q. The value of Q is 0.61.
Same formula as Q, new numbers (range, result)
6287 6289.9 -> 0.614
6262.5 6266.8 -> 0.606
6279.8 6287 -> 0.6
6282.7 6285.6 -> 0.597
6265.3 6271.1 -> 0.607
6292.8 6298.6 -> 0.603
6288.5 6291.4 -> 0.609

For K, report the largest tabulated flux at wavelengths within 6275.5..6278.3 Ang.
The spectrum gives 0.613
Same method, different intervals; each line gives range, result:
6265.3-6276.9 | 0.635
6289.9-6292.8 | 0.608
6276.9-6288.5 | 0.618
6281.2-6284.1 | 0.607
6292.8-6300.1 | 0.611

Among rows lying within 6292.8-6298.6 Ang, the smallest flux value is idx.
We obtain 0.596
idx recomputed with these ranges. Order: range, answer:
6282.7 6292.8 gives 0.59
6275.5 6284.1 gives 0.581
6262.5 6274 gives 0.592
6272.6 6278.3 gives 0.6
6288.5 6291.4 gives 0.608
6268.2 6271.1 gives 0.602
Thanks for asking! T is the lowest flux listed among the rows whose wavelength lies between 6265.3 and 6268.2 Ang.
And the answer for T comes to 0.605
